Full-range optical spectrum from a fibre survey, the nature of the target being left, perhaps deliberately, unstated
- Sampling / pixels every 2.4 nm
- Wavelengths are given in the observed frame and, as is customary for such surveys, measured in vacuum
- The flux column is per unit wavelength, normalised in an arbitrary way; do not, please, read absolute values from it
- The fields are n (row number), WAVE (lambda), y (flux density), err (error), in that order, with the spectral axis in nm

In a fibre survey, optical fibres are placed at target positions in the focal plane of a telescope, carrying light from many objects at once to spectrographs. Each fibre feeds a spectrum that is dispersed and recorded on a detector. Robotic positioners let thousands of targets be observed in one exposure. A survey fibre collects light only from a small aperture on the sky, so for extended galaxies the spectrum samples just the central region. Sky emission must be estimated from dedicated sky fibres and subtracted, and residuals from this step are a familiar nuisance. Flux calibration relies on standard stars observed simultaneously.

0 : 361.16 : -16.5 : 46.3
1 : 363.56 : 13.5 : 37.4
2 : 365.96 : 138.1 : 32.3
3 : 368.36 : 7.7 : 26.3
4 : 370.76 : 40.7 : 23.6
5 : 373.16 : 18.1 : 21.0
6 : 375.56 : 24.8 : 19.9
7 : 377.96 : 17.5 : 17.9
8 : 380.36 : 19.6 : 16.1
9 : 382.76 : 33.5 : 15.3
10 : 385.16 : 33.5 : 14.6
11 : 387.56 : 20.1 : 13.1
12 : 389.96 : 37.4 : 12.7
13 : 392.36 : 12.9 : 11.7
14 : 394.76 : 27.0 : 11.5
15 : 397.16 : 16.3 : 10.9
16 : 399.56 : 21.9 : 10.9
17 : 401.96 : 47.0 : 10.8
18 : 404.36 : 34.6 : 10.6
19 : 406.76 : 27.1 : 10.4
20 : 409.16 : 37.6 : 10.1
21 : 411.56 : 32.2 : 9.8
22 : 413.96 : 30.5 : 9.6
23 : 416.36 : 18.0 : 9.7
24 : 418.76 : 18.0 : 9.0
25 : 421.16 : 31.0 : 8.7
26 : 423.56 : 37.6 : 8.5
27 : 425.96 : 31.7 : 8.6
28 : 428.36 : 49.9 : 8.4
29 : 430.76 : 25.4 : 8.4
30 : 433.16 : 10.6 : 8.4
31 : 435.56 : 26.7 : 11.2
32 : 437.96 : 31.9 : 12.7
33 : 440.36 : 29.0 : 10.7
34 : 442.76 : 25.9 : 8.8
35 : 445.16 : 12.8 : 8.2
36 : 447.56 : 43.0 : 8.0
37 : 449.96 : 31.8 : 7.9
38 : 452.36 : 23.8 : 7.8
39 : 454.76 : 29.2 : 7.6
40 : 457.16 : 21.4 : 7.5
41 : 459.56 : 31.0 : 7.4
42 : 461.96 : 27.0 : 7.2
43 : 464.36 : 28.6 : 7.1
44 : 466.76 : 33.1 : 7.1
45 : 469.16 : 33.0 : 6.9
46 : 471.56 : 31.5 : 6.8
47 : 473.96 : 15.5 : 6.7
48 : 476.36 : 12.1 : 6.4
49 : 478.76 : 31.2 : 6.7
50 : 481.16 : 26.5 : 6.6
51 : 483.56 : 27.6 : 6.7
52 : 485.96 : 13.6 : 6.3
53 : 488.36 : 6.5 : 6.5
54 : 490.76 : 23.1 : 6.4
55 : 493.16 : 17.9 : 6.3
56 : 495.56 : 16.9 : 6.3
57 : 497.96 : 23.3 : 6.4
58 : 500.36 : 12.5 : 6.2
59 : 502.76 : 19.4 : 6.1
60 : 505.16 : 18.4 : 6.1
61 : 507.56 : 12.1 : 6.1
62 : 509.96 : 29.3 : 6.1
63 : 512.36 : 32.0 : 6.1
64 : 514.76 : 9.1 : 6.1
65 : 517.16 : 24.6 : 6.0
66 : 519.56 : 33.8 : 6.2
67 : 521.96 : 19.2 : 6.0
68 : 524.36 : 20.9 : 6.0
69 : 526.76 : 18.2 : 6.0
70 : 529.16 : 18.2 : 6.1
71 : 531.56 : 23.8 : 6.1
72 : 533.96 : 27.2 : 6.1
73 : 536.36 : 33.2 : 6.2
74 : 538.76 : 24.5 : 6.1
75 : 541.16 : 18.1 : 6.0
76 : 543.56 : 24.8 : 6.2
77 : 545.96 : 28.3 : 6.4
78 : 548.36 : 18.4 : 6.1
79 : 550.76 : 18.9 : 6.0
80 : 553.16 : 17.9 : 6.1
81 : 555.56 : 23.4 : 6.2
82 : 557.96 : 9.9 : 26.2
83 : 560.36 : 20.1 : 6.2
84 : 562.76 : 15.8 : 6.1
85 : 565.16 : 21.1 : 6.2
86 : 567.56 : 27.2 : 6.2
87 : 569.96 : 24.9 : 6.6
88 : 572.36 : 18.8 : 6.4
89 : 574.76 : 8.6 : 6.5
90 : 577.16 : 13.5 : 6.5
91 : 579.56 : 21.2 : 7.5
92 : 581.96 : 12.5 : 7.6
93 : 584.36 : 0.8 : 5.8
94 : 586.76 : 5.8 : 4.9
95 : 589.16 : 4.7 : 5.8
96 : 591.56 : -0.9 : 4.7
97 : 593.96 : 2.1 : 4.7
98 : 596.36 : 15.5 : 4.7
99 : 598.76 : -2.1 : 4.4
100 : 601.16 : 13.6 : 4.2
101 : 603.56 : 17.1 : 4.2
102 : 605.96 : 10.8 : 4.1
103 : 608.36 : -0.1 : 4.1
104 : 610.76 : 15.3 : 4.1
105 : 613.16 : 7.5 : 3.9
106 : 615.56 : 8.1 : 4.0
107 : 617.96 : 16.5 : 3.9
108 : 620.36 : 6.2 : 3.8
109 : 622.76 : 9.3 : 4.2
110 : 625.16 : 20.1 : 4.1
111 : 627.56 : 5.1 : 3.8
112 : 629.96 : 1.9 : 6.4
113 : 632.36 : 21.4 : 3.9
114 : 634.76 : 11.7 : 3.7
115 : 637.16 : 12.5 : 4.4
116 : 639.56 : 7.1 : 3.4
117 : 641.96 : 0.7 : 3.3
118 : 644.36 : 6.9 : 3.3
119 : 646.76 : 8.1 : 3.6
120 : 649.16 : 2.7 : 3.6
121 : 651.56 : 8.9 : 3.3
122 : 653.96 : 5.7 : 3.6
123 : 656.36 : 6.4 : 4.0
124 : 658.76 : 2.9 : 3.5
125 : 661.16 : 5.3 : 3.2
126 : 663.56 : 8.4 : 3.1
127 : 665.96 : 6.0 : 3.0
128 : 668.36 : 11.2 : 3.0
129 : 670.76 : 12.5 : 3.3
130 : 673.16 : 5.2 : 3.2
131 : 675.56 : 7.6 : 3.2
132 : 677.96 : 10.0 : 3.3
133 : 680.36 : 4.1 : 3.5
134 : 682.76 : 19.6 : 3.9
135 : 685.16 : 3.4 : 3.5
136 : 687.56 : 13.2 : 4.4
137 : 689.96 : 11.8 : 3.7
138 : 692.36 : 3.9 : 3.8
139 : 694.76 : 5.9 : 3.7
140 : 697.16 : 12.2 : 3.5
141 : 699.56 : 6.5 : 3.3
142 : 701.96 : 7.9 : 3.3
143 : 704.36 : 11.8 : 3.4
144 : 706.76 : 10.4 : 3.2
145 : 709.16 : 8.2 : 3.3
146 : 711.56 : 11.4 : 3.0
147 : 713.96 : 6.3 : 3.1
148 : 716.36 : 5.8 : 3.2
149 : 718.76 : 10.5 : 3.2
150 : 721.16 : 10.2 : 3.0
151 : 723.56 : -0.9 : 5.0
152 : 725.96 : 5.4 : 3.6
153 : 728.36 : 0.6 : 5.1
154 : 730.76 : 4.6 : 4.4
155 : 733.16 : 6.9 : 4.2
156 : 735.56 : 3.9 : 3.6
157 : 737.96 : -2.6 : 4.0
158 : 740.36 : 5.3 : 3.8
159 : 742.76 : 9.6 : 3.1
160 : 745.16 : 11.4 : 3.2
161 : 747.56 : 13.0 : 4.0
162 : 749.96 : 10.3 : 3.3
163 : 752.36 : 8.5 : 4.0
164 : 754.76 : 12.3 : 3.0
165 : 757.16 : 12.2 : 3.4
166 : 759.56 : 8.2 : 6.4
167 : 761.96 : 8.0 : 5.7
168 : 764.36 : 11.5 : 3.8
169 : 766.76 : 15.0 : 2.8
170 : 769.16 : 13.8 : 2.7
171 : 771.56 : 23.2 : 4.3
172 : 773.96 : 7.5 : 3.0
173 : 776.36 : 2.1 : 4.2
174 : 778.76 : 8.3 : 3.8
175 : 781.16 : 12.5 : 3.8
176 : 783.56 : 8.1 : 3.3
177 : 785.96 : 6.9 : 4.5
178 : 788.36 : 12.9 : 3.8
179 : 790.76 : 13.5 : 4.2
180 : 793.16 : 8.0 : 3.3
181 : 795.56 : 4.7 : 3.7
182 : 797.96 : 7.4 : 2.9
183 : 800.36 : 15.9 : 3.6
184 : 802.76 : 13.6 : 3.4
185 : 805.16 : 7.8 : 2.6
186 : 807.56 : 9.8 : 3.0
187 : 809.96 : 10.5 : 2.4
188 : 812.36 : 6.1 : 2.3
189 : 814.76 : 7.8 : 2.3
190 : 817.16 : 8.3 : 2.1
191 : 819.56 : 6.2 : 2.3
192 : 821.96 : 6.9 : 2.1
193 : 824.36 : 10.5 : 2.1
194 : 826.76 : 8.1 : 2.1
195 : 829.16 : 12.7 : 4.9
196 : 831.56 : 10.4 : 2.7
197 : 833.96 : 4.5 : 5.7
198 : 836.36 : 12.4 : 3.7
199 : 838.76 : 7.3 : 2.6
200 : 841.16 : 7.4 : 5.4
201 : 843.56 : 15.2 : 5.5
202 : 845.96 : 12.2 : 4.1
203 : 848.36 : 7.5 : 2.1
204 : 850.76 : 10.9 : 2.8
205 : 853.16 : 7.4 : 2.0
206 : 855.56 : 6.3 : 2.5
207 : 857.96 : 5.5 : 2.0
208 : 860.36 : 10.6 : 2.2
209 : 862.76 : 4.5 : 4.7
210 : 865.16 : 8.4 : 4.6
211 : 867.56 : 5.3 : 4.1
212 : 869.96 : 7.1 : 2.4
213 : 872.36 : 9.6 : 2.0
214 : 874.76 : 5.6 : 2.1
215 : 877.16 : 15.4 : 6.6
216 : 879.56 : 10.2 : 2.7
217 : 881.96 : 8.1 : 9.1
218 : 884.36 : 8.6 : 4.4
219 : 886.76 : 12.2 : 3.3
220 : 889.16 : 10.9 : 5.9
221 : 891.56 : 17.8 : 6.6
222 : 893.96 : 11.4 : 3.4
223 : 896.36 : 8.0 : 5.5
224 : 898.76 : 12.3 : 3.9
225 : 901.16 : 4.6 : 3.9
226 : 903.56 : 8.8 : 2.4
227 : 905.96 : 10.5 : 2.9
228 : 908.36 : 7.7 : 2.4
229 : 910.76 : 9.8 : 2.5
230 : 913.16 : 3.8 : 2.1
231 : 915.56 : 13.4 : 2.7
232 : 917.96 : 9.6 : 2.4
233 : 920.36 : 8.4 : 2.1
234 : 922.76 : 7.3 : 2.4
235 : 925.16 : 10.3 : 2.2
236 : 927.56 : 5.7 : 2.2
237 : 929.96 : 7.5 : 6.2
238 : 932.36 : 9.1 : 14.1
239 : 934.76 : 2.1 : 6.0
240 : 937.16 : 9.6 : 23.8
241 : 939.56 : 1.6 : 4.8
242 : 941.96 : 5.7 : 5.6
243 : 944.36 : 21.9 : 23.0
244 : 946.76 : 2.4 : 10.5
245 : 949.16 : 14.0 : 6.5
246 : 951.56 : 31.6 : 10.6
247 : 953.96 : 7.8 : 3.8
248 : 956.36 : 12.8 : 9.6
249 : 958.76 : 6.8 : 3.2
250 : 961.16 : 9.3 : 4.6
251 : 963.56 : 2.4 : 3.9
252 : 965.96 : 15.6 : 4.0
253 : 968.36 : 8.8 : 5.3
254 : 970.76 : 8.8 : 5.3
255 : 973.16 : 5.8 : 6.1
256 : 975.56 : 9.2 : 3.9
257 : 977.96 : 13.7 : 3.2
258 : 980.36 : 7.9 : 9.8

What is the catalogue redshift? 0.542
